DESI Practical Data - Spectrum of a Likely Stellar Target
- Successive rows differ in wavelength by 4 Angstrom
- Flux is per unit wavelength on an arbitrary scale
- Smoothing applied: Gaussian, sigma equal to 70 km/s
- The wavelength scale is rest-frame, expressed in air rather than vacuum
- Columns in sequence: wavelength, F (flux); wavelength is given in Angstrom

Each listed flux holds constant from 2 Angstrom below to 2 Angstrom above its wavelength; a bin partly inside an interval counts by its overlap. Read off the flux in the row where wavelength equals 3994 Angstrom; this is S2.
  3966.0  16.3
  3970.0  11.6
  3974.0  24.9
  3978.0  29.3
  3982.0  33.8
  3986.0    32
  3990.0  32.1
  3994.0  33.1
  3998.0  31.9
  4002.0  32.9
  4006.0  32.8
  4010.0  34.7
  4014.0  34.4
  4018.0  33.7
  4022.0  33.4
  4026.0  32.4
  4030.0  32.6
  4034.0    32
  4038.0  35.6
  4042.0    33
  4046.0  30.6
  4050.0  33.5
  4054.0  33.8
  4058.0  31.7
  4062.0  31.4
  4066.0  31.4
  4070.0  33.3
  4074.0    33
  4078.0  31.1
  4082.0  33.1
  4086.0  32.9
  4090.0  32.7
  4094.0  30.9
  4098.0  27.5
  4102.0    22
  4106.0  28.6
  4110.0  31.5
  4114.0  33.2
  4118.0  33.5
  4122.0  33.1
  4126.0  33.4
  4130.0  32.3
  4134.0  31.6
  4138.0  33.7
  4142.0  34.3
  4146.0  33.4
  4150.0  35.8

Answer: 33.1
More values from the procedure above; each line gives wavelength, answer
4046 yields 30.6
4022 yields 33.4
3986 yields 32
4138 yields 33.7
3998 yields 31.9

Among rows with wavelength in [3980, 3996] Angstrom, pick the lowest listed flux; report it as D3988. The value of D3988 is 32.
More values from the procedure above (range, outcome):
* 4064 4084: 31.1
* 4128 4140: 31.6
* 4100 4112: 22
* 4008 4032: 32.4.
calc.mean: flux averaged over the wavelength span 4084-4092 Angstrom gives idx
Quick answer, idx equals 32.8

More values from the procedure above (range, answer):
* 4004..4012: 33.8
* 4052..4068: 32.1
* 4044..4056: 32.6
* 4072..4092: 32.6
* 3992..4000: 32.5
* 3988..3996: 32.6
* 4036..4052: 33.2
